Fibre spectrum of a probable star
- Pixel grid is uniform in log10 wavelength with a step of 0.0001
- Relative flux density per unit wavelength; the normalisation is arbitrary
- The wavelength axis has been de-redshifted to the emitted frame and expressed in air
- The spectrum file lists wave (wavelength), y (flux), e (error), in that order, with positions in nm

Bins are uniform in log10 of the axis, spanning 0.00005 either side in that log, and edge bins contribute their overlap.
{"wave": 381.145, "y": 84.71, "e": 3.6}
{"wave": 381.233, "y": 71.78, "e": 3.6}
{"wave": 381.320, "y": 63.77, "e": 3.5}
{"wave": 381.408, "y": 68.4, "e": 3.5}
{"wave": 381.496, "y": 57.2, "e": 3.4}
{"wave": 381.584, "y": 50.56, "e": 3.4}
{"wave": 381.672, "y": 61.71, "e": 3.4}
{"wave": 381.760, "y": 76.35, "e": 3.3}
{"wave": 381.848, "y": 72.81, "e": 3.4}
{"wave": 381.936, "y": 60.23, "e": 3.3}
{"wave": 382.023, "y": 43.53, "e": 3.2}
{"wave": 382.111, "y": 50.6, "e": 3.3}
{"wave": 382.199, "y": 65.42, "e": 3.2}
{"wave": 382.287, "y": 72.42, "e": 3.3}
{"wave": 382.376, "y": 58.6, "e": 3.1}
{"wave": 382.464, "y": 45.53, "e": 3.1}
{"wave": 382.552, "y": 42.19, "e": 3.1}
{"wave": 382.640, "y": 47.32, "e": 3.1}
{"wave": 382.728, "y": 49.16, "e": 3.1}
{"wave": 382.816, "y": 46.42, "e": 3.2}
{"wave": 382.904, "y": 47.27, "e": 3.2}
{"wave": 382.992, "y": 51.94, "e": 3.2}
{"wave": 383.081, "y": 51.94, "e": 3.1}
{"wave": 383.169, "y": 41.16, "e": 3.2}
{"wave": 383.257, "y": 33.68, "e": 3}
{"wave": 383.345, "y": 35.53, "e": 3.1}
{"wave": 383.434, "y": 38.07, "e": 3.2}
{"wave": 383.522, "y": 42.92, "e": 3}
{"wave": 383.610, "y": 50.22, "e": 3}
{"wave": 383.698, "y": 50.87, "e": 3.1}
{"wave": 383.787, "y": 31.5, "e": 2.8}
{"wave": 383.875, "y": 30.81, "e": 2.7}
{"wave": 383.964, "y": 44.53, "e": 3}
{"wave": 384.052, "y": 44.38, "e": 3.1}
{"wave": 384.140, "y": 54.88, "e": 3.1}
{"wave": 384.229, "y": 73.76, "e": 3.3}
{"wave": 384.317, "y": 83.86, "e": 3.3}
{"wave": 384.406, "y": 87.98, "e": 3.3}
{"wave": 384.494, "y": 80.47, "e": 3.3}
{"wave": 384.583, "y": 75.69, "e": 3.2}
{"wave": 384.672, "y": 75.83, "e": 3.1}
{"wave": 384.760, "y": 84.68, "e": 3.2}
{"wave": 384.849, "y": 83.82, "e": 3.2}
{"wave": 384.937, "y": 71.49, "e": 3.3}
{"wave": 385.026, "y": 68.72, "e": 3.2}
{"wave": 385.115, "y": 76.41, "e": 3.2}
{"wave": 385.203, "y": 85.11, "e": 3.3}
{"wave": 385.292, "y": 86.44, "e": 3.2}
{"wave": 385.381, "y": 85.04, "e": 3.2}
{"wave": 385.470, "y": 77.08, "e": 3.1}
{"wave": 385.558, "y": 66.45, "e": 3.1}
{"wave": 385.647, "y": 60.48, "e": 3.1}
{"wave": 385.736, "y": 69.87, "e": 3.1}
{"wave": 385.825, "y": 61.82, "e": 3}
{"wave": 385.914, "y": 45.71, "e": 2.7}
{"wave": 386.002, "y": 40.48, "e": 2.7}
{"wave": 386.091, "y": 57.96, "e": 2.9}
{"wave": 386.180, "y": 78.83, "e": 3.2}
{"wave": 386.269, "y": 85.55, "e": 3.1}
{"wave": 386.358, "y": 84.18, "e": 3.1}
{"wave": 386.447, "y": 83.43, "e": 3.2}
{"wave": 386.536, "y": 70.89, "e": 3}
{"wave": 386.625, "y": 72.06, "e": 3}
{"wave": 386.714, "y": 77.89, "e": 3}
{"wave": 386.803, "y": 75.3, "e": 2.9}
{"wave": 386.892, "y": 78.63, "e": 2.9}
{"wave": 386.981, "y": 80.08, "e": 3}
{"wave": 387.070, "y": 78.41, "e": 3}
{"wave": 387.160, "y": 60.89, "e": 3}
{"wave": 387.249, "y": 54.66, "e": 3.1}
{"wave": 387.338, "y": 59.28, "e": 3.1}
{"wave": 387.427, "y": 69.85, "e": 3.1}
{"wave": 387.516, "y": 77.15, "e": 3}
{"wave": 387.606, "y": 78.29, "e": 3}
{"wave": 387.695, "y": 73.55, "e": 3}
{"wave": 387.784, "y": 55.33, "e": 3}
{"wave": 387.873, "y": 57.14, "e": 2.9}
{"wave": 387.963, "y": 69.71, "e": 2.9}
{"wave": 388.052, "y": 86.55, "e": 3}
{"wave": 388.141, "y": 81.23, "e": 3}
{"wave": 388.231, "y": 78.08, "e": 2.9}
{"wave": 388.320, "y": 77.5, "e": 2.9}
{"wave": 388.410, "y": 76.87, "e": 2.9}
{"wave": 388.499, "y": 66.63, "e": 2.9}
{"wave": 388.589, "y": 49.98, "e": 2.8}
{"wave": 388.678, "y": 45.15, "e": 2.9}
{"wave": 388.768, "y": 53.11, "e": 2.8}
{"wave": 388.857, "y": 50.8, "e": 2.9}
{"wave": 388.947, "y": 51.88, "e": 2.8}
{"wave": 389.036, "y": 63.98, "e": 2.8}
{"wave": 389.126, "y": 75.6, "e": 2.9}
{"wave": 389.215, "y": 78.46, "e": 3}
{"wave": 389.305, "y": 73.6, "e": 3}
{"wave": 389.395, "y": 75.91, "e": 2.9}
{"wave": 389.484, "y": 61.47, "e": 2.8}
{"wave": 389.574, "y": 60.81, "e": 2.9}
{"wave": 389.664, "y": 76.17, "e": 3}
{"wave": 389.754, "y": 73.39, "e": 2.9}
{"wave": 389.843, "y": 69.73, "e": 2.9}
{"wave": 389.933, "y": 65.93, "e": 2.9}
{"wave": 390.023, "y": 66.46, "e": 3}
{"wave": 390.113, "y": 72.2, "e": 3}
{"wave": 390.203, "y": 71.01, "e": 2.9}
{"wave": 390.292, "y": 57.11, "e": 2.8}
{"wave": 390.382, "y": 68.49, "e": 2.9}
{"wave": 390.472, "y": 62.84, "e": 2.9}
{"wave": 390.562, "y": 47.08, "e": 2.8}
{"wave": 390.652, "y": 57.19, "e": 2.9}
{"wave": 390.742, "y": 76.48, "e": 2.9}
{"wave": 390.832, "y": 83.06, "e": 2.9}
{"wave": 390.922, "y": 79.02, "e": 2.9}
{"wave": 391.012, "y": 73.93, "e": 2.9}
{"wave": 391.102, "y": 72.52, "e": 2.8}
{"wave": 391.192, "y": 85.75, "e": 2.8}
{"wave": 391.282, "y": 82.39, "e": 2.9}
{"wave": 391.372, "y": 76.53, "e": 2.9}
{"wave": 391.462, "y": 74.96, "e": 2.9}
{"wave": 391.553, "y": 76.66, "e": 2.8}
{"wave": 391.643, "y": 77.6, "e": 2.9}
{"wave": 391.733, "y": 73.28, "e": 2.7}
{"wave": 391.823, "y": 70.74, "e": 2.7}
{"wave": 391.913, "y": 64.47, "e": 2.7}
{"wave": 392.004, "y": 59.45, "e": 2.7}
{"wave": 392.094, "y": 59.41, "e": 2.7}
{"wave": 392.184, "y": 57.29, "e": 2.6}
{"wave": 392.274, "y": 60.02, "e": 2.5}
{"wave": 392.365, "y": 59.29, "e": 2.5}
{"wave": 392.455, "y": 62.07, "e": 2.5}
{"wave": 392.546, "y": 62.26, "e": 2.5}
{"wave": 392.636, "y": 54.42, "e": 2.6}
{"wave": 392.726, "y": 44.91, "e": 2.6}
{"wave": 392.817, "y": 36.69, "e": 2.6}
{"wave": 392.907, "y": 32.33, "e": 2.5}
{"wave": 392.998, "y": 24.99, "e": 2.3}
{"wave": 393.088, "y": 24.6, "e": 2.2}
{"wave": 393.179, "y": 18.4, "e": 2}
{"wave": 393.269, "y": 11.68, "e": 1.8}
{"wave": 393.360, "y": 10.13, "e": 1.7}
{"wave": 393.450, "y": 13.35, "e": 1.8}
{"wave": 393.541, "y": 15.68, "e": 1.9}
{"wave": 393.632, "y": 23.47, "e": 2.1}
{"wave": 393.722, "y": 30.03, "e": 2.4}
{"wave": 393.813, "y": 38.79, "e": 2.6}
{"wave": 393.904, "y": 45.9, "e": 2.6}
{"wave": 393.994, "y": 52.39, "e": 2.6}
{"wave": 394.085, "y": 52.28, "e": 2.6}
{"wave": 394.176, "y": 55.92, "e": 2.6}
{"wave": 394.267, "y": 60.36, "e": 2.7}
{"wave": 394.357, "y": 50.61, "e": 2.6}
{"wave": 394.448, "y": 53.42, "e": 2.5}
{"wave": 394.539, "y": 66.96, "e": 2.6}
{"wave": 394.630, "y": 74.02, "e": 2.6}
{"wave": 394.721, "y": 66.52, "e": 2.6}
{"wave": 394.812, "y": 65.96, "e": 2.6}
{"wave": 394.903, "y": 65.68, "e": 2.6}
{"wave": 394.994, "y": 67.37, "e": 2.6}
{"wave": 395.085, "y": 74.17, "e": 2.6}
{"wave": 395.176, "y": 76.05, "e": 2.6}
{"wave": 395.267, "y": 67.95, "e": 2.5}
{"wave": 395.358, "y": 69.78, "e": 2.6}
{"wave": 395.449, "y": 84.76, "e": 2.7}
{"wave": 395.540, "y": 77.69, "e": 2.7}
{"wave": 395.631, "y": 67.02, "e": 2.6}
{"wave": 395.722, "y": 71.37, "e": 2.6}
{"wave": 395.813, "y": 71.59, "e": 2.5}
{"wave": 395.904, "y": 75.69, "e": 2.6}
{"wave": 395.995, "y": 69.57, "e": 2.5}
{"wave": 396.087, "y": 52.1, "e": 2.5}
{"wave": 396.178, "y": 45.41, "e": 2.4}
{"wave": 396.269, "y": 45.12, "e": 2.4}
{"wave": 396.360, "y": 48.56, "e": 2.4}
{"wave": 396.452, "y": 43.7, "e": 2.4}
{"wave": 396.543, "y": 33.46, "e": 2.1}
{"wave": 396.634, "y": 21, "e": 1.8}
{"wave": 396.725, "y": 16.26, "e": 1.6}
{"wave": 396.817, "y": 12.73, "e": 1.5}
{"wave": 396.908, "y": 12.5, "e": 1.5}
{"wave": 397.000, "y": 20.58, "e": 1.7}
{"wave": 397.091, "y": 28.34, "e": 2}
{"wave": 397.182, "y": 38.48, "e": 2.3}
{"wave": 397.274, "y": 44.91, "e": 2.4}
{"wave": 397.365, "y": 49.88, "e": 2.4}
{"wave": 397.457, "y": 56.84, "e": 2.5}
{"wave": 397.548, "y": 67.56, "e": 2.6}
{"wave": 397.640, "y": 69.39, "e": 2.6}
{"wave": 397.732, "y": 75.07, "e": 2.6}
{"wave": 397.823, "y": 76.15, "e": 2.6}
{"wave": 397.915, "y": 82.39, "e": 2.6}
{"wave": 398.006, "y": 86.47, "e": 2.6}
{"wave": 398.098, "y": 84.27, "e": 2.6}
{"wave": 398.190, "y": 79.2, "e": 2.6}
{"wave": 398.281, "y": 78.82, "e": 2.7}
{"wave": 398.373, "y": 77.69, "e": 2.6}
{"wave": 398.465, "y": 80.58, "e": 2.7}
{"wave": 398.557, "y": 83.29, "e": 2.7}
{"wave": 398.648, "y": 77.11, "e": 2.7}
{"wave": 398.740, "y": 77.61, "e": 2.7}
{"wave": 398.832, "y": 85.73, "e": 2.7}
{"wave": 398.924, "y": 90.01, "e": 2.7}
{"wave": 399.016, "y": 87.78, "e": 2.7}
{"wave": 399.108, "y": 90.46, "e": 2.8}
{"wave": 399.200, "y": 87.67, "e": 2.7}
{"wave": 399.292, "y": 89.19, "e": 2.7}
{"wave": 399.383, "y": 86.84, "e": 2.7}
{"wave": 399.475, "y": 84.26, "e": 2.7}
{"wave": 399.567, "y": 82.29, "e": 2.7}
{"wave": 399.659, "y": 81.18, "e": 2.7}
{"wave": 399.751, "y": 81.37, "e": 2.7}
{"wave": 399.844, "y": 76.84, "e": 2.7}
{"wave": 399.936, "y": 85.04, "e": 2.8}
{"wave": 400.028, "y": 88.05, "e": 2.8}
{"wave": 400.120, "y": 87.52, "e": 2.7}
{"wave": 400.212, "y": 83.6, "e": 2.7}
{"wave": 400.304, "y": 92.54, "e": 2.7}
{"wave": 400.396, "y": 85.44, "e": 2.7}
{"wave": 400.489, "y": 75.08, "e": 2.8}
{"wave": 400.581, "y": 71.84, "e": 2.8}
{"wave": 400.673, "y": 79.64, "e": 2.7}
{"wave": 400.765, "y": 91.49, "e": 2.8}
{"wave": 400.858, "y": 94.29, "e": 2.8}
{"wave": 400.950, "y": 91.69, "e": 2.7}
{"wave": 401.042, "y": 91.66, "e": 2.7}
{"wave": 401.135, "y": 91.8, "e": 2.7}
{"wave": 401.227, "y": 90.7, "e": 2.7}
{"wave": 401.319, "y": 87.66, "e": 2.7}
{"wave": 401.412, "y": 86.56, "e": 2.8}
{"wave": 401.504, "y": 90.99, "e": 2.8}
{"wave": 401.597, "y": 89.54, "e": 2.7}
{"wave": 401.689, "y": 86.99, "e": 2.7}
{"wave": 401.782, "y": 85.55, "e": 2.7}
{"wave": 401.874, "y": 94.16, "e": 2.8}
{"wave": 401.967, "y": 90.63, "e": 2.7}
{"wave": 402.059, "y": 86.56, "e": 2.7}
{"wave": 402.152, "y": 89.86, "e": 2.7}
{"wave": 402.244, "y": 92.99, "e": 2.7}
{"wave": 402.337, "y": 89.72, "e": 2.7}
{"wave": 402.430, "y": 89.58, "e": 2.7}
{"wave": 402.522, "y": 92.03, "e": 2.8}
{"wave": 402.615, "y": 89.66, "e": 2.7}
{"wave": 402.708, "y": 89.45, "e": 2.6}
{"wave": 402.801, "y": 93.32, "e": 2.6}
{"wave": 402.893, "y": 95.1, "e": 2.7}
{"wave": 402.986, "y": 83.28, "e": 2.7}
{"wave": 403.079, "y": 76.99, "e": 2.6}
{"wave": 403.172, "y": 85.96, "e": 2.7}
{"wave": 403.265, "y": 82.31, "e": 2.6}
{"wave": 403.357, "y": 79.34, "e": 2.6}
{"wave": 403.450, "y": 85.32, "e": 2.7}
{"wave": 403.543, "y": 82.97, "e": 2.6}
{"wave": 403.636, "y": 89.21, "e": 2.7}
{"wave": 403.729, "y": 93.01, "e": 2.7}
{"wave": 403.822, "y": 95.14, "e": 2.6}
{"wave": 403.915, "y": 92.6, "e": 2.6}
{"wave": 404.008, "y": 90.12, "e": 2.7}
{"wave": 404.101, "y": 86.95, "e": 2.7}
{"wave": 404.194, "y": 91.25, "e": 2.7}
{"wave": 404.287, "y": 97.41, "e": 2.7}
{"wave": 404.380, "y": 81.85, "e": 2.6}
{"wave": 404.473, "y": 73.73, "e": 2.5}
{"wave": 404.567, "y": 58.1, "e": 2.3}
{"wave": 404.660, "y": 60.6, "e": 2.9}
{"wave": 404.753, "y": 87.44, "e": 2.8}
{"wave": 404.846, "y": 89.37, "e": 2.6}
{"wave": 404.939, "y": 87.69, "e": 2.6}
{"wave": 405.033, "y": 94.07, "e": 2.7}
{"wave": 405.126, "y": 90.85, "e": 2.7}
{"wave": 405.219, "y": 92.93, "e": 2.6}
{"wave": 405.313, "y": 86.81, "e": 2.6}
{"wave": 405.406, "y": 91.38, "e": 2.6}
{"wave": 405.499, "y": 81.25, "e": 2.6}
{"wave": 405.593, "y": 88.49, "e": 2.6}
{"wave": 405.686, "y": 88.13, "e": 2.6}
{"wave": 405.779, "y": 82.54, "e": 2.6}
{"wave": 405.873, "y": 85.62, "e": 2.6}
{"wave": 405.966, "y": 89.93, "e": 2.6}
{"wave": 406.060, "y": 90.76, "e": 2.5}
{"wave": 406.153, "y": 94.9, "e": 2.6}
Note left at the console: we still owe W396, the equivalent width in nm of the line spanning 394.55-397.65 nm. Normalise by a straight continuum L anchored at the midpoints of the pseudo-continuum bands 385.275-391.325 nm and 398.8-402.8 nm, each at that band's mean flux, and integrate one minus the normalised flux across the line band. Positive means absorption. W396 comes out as 1.00 nm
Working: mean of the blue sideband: 69.3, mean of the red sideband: 87.4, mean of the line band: 54.4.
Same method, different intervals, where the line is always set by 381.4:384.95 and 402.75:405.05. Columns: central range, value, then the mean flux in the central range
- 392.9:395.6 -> 0.86 nm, 49.4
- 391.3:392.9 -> 0.15 nm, 62.5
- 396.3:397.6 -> 0.69 nm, 35.6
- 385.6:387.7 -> -0.28 nm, 69.7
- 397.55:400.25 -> -0.14 nm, 82.4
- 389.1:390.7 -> -0.03 nm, 67.3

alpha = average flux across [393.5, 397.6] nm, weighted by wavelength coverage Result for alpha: 51.8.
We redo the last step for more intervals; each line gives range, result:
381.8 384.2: 48.5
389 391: 69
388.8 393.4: 61.3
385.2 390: 69.3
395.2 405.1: 76.8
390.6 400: 61.1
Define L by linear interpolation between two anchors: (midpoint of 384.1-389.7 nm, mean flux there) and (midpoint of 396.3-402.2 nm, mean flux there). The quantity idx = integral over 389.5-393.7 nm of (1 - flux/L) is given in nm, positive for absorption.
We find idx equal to 0.850 nm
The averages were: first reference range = 70.8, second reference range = 74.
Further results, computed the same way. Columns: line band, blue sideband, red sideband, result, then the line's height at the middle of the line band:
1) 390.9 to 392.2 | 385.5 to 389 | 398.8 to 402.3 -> 0.03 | 74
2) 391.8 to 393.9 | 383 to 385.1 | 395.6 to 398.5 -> 0.60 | 56.5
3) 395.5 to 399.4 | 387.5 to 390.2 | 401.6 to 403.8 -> 0.86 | 80.5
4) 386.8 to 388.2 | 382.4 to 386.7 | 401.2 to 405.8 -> -0.11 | 65.7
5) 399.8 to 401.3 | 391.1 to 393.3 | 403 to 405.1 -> -0.19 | 76.4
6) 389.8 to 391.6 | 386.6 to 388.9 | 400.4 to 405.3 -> 0.03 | 72.2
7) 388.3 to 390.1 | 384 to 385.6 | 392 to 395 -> -0.15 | 60.6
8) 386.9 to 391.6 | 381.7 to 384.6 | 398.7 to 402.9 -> -0.27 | 65.4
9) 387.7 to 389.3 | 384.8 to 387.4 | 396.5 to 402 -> 0.13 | 72.1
